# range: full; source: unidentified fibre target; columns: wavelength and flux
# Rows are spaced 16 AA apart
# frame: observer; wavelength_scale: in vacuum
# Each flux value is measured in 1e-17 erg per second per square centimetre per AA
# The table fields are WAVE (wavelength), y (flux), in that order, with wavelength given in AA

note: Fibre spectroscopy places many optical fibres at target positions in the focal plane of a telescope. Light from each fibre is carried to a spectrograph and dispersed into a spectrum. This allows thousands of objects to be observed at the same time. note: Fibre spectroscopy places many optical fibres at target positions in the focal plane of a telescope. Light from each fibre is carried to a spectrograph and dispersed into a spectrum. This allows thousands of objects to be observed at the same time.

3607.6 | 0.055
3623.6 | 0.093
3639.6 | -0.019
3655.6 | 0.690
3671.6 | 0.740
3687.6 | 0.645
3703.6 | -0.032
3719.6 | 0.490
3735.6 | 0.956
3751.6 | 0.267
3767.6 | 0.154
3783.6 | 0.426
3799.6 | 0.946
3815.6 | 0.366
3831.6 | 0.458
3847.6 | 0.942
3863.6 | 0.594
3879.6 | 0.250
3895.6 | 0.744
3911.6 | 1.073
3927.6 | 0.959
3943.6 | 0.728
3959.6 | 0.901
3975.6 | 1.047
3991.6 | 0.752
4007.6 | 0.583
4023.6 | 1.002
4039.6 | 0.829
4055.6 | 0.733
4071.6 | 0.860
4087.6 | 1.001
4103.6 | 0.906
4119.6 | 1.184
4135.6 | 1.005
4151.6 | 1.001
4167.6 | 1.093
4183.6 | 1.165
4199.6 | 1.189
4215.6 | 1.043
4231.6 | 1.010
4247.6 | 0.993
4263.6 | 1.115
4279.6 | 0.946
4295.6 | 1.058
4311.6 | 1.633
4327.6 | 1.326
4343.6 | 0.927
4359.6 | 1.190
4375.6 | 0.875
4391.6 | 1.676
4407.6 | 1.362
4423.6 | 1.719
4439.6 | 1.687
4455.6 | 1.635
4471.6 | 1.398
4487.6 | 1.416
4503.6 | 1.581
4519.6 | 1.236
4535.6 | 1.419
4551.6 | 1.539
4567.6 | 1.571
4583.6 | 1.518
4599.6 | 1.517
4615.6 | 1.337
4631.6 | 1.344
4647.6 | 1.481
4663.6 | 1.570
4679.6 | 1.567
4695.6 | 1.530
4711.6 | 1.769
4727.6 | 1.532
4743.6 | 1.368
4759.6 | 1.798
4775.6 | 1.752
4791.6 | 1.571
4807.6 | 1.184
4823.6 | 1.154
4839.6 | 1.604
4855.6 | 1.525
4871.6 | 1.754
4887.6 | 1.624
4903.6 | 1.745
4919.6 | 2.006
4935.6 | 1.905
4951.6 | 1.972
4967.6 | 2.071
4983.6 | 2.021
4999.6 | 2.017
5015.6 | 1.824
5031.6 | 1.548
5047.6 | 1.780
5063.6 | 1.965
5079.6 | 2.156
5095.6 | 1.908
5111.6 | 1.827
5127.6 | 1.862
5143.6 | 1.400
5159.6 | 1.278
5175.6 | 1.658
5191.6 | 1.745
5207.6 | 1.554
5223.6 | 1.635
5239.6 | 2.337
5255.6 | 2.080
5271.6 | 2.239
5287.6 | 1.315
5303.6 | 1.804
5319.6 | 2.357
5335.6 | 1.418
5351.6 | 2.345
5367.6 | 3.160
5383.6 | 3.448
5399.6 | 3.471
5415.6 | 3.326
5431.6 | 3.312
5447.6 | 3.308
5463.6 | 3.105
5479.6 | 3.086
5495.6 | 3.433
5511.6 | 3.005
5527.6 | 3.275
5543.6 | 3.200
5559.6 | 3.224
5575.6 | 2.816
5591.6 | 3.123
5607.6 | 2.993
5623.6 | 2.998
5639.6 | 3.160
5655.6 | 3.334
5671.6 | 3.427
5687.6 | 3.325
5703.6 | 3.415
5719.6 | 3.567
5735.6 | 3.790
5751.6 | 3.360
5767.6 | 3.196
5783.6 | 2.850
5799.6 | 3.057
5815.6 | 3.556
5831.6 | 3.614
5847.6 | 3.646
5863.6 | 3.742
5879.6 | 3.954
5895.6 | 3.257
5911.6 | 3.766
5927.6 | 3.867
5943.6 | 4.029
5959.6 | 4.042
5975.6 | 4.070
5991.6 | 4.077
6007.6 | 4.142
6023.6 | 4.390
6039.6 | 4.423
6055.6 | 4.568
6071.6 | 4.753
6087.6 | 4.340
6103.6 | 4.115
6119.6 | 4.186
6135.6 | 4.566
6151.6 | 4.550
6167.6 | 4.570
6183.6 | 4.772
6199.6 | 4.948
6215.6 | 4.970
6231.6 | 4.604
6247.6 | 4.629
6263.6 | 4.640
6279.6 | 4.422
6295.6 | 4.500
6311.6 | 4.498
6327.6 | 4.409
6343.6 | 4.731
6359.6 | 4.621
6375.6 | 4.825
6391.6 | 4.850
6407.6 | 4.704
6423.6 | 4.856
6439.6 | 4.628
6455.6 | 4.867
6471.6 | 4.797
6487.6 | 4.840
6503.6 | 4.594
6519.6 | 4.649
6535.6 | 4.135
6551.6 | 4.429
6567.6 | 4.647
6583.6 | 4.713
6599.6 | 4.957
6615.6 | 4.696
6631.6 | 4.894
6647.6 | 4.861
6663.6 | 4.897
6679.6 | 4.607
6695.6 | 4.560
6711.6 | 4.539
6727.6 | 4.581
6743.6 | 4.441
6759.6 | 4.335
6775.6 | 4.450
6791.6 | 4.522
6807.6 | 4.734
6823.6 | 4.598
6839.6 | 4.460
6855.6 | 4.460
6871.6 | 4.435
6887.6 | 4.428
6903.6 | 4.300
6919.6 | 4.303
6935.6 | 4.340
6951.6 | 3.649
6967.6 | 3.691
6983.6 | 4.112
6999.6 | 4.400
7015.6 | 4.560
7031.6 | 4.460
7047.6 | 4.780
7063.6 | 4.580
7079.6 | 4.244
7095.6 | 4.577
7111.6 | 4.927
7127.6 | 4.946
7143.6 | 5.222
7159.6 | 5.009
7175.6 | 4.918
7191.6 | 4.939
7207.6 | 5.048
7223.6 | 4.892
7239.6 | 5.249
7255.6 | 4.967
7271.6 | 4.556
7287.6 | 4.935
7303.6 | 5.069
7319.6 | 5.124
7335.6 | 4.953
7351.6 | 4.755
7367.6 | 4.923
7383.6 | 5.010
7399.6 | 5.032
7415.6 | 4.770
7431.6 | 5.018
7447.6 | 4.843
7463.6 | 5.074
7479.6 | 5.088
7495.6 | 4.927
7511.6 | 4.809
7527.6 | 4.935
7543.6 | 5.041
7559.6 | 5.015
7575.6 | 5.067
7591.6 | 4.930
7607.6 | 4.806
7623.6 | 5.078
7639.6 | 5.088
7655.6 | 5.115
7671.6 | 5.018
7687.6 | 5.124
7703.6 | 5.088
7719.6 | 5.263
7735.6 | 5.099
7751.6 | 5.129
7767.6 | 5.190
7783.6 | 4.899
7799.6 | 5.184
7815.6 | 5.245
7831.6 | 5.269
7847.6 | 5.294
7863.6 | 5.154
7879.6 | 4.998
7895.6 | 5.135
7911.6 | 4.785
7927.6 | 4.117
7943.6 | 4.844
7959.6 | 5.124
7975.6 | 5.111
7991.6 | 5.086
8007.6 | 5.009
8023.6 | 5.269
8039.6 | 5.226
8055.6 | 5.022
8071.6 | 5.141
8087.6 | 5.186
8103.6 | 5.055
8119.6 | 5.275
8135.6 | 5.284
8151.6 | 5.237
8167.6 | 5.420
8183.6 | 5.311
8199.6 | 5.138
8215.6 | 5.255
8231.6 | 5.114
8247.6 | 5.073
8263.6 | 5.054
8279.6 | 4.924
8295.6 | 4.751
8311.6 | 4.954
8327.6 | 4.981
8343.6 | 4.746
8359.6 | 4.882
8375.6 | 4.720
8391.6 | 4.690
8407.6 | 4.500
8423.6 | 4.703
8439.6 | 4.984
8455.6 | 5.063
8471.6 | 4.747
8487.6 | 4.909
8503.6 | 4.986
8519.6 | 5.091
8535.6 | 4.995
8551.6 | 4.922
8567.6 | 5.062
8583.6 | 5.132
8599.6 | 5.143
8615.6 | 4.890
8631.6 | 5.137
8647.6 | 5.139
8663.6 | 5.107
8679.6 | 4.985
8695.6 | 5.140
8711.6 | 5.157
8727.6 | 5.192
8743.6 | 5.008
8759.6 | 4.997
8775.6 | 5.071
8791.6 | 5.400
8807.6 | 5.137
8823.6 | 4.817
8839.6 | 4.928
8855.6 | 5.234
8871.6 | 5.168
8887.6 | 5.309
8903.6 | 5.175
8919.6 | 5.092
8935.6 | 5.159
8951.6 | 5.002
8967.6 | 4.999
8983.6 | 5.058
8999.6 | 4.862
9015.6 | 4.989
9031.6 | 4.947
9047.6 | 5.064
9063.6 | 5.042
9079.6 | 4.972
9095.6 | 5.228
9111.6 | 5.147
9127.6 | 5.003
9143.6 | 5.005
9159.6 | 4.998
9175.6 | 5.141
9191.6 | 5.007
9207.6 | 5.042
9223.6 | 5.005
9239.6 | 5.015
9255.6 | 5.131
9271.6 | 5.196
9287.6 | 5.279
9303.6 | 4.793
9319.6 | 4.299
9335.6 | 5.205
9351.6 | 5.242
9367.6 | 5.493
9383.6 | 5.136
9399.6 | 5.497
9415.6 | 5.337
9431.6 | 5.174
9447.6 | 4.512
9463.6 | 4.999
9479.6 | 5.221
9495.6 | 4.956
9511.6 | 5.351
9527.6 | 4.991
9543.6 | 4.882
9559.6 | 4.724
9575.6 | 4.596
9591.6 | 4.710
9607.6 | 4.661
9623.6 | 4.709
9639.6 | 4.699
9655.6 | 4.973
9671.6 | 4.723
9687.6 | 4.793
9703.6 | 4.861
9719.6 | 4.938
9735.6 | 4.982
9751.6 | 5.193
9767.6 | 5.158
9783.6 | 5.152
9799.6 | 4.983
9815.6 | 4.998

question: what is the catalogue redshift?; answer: 0.345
